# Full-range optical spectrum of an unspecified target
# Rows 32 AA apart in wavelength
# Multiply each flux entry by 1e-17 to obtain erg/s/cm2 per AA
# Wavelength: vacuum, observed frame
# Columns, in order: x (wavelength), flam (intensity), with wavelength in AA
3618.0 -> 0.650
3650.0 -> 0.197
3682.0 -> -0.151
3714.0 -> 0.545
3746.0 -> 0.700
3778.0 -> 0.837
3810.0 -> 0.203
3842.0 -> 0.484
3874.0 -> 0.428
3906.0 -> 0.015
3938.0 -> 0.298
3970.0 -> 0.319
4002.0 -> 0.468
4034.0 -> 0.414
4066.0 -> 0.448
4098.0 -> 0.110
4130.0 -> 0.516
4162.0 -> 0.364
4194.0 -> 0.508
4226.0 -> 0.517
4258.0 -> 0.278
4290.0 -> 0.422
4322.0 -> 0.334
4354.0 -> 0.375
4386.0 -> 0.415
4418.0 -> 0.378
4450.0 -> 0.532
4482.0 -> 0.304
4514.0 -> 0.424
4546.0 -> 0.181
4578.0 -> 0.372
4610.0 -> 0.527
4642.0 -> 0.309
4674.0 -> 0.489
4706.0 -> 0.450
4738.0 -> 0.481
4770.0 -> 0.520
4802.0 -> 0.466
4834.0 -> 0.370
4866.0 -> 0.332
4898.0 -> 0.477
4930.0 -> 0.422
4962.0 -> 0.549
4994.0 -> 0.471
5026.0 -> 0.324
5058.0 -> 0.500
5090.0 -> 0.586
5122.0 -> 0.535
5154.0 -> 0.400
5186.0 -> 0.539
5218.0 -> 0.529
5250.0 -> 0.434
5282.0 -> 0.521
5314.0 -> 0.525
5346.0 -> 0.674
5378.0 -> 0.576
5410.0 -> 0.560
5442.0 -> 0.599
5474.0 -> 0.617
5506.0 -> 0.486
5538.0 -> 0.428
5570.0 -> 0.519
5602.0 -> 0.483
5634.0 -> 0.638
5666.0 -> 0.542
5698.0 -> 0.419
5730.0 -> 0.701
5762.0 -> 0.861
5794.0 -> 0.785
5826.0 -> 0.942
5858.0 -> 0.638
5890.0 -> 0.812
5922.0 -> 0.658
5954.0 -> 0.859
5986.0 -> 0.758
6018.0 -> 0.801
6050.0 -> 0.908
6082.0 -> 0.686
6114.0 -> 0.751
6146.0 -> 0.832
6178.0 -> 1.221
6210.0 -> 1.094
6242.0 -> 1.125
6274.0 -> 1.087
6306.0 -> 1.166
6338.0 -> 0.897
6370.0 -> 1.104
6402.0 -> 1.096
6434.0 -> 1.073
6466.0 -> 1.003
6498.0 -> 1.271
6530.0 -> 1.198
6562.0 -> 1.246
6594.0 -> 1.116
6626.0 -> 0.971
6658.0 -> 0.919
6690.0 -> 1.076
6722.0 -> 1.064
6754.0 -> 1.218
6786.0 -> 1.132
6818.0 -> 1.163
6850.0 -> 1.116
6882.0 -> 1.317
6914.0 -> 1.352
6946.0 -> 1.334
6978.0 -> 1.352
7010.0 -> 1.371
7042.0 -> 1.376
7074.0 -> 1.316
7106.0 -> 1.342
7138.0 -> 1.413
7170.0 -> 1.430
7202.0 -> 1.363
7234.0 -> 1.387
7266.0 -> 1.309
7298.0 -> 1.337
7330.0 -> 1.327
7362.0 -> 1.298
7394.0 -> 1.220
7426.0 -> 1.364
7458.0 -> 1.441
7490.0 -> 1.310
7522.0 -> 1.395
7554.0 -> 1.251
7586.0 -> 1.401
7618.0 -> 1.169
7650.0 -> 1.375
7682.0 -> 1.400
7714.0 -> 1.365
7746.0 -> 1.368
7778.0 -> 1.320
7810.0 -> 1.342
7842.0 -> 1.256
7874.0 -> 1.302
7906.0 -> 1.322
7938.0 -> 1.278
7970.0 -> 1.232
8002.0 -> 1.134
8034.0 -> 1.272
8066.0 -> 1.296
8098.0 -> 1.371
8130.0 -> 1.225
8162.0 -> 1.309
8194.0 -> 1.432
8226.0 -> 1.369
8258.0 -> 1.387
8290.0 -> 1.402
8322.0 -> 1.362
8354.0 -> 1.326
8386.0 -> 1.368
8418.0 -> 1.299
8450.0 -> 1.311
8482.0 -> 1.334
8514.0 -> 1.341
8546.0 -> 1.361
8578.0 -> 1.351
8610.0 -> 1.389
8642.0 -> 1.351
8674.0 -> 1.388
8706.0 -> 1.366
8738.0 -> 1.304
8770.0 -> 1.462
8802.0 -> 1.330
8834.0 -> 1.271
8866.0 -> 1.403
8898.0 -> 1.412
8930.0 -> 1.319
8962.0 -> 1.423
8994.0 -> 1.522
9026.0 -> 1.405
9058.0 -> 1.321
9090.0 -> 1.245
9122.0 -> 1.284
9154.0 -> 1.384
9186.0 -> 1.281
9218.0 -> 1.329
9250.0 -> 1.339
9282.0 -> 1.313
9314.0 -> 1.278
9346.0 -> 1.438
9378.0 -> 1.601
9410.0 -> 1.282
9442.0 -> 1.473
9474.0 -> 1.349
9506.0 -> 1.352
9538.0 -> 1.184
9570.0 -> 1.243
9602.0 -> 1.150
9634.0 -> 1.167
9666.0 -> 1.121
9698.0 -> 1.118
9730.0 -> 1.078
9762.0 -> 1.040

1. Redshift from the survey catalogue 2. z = 0.544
